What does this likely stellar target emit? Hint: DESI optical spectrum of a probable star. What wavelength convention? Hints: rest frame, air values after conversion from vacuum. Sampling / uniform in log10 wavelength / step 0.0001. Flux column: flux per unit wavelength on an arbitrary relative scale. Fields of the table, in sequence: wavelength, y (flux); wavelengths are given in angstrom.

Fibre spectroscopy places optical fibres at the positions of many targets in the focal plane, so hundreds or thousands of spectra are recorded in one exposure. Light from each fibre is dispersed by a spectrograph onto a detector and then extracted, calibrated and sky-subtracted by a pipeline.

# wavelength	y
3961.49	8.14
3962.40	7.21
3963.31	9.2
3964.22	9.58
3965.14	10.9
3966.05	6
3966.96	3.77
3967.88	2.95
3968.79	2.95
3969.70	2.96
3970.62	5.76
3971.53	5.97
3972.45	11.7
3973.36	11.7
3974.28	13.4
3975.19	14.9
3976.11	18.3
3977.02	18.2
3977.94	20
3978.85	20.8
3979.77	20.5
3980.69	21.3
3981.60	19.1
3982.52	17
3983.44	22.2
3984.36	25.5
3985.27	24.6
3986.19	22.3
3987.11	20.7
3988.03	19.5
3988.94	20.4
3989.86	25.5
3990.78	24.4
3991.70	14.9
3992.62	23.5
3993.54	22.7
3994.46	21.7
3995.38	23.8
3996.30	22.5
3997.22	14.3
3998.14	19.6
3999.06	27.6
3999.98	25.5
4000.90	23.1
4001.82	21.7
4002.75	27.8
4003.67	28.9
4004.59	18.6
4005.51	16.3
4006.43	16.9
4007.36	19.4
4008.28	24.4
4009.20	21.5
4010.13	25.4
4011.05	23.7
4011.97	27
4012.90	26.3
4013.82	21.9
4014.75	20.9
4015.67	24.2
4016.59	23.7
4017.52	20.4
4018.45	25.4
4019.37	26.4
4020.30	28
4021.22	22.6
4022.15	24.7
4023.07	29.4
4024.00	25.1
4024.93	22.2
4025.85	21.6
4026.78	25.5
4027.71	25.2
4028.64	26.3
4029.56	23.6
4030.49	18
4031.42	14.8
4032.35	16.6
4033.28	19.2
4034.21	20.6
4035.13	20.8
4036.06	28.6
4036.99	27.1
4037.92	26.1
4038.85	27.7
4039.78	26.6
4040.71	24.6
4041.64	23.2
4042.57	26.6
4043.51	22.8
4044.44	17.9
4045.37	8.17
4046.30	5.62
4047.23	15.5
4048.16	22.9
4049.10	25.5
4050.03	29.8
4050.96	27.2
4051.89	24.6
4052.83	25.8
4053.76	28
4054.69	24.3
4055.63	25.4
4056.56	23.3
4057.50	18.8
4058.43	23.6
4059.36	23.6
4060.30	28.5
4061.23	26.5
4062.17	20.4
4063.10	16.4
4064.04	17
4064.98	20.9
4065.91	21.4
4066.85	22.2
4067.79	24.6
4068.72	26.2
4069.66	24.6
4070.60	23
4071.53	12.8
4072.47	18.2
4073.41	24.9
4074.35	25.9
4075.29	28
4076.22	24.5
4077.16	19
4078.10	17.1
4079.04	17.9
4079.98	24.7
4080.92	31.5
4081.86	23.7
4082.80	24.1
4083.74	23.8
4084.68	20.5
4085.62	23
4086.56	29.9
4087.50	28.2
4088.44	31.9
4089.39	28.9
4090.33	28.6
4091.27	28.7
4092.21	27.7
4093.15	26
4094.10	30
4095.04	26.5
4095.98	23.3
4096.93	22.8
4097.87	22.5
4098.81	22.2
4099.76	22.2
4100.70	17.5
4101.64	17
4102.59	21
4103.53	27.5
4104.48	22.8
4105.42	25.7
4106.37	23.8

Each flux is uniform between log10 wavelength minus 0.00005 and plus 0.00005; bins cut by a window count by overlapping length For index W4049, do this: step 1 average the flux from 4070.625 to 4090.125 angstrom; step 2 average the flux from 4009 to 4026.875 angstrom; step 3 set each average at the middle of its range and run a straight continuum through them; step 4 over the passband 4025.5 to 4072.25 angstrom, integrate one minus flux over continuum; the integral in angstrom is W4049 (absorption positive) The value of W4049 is 3.4 angstrom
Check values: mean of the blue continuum 24.3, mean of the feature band 22.4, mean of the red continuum 24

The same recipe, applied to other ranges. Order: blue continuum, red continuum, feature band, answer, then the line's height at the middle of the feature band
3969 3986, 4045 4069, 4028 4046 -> -1.1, 20.7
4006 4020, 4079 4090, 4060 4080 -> 2.8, 25.4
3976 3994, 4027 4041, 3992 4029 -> -2.0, 22.1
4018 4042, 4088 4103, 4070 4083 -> 1.1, 24.5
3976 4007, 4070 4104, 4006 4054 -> -1.0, 22.5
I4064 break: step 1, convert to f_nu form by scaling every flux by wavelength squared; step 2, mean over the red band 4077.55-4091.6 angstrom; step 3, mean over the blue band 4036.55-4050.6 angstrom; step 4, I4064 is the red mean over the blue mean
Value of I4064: 1.2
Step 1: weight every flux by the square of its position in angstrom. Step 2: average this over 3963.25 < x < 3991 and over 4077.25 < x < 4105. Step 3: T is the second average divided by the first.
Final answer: 1.7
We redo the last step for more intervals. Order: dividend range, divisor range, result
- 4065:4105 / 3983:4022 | 1.10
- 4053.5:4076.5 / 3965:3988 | 1.62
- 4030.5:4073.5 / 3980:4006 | 1.04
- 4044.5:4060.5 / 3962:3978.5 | 2.35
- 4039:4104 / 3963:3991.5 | 1.60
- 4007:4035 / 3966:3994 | 1.44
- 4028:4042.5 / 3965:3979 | 2.28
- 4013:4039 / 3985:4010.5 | 1.08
